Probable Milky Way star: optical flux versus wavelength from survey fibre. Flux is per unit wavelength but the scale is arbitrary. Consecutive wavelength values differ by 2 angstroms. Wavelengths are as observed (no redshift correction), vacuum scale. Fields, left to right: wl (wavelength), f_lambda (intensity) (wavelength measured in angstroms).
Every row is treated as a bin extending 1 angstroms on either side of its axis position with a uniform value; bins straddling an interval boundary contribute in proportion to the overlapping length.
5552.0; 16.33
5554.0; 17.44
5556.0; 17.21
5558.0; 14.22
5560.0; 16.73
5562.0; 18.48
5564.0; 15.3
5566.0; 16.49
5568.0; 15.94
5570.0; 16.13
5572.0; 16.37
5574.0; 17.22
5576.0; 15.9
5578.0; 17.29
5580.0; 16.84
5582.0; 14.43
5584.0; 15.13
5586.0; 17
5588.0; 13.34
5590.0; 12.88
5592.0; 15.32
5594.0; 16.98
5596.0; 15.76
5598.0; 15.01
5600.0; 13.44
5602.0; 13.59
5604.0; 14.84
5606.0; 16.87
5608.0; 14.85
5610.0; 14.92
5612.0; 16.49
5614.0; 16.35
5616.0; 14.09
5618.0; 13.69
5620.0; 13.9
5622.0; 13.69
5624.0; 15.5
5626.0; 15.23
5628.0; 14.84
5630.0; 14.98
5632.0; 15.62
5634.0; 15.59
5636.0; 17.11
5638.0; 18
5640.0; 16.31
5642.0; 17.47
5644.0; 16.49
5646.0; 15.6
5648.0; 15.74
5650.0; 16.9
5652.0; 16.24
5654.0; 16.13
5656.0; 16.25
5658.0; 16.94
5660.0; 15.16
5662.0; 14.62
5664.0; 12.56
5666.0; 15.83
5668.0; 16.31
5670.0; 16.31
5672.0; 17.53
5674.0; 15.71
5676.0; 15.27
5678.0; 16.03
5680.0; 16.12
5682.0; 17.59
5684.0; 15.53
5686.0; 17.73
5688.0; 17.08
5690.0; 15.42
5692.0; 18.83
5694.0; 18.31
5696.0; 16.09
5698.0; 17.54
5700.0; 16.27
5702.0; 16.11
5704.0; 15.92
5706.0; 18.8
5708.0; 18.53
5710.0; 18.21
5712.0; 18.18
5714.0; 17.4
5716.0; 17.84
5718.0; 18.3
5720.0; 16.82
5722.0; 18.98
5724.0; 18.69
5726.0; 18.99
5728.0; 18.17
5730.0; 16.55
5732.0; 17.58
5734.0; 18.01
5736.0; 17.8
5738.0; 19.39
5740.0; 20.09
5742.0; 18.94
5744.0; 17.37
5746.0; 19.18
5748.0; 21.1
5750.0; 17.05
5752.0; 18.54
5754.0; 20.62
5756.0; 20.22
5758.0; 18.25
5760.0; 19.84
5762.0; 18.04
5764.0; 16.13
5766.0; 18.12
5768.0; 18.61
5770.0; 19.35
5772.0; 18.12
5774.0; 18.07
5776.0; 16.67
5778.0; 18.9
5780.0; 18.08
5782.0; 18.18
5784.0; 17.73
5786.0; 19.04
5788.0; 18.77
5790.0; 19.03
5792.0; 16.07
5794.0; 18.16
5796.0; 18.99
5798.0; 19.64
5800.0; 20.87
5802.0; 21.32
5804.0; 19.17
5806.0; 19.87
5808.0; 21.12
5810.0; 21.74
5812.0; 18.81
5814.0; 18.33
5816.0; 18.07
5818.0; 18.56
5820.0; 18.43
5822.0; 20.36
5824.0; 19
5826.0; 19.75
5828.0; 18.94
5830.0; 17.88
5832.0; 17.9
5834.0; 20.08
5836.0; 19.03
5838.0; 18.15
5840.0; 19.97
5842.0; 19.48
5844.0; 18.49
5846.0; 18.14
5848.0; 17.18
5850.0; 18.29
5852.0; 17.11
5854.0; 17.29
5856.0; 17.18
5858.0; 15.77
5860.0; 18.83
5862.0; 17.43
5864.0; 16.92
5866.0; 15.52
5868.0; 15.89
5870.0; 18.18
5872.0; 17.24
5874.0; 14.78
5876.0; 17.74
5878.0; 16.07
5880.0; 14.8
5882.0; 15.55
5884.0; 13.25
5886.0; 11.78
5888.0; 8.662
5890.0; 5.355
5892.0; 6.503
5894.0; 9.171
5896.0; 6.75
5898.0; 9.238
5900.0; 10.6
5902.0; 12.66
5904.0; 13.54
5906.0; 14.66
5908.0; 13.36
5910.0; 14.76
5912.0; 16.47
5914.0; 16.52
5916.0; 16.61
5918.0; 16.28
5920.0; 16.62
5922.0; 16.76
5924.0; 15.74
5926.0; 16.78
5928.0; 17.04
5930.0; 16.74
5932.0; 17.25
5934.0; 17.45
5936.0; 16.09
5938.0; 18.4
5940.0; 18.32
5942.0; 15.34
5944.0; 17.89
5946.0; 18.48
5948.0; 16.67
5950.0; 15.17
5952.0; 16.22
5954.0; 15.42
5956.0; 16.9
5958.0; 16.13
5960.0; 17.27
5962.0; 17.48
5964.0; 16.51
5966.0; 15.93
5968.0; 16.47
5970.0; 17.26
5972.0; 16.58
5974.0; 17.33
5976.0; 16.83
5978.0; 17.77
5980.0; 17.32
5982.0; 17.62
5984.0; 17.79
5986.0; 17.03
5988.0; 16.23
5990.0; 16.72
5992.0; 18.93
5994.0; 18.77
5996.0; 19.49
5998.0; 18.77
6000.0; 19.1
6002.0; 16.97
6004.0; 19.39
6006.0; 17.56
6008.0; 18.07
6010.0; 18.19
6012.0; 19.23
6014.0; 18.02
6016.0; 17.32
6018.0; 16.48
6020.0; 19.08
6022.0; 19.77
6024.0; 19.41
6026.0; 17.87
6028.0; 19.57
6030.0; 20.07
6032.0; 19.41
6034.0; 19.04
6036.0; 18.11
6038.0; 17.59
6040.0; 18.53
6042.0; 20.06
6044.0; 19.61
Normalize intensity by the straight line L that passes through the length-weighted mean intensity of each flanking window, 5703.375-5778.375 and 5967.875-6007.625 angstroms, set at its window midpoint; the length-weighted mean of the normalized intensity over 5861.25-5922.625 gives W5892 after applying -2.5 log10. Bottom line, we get 0.28 mag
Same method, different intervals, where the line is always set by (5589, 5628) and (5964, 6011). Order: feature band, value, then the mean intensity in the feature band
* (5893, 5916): 0.32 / 12.7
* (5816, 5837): -0.15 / 18.9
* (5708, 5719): -0.15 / 18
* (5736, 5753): -0.19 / 18.9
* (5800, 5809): -0.24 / 20.4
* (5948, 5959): 0.09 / 16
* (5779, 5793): -0.12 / 18.1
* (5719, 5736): -0.14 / 18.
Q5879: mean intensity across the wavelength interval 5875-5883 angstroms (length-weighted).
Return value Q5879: 16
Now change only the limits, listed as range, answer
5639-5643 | 16.9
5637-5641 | 17.2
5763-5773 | 18.1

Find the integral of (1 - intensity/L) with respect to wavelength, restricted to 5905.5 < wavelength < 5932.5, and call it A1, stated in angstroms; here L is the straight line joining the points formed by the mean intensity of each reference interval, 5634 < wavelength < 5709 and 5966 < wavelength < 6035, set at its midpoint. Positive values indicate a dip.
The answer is 2.4 angstroms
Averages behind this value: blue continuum 16.5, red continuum 18.1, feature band 16.1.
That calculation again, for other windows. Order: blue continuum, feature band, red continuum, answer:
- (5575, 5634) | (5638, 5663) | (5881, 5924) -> -2.5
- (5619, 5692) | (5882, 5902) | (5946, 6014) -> 8.8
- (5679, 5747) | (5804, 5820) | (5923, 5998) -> -1.8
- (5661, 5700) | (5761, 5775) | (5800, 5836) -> 0.2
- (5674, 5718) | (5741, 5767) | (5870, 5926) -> -4.3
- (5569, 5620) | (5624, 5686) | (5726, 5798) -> 1.7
